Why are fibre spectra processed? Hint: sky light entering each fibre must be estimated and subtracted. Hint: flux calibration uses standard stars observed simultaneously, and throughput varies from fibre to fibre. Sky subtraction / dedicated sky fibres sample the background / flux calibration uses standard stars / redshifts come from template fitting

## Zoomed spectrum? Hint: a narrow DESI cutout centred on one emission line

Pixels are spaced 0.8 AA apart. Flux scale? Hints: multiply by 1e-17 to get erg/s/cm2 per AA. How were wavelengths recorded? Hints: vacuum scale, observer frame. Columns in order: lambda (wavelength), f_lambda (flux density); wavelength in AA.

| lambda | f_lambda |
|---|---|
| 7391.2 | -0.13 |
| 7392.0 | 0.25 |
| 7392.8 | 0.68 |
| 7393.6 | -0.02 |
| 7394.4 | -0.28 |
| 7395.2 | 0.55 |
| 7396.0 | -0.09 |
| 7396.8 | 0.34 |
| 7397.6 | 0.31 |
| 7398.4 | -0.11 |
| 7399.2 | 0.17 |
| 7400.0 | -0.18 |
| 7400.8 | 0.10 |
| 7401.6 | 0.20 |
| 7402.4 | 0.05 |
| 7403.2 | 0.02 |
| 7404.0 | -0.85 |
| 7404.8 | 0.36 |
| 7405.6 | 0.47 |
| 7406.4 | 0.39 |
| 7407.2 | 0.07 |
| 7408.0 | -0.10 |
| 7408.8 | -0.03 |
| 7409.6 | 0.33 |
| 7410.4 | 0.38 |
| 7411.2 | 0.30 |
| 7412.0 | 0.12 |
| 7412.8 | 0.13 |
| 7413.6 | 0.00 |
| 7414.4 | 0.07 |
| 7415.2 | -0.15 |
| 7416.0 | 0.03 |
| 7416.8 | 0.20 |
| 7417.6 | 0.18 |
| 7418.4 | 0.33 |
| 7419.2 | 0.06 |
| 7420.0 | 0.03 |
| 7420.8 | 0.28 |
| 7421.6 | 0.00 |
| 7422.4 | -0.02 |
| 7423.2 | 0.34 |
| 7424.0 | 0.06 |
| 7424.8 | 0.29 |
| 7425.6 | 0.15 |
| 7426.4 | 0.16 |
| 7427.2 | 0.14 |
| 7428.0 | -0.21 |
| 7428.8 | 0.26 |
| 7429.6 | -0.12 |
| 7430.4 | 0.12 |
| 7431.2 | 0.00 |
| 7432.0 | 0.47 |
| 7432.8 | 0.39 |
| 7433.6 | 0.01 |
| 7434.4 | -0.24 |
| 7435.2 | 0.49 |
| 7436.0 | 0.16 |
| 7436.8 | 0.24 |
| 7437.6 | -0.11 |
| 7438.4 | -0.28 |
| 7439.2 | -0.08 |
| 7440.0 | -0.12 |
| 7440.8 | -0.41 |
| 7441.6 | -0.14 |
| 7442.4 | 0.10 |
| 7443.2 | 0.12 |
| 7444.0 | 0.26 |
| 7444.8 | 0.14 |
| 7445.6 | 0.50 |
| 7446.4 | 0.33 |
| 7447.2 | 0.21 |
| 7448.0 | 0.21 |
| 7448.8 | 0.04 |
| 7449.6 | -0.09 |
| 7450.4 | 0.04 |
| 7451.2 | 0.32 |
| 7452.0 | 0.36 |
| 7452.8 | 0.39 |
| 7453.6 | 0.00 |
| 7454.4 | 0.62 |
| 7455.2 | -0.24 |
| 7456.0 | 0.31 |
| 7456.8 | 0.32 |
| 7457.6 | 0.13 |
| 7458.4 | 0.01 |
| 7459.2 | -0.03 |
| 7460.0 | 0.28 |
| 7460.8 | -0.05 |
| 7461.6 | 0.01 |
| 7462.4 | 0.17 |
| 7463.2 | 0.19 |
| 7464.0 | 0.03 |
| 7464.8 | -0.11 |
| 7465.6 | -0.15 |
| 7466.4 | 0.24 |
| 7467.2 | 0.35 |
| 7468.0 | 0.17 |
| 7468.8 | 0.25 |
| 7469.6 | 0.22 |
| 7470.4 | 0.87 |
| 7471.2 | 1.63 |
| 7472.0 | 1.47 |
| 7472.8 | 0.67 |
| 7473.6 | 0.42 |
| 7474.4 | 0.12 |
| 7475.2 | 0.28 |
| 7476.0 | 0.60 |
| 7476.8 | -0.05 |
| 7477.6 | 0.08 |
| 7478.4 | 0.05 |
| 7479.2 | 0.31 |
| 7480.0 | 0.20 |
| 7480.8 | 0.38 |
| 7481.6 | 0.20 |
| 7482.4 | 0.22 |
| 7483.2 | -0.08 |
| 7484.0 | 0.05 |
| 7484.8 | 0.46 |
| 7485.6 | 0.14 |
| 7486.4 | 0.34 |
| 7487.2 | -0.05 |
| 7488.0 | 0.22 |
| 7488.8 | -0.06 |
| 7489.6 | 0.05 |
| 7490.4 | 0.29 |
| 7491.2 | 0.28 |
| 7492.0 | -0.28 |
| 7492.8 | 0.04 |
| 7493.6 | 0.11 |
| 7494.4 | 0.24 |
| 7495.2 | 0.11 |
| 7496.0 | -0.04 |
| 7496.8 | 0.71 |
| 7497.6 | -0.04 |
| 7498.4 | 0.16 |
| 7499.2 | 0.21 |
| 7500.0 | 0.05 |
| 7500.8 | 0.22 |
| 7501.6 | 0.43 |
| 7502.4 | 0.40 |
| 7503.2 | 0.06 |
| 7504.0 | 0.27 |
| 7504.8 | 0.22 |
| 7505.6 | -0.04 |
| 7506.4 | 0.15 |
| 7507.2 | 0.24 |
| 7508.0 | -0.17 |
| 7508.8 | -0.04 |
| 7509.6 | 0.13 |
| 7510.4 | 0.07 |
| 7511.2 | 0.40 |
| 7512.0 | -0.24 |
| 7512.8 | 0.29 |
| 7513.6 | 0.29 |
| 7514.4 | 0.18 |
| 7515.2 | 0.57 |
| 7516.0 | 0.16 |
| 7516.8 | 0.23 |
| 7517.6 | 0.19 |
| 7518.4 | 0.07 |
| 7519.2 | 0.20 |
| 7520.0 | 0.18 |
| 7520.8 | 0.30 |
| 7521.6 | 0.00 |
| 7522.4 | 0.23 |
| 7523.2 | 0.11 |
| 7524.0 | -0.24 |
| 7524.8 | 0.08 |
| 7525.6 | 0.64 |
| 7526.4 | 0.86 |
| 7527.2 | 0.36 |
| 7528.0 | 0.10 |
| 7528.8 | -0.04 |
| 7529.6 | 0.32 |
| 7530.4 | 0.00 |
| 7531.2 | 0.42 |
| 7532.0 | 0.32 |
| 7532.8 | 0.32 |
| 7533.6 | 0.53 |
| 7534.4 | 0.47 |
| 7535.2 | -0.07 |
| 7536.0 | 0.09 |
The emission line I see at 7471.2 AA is H-alpha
